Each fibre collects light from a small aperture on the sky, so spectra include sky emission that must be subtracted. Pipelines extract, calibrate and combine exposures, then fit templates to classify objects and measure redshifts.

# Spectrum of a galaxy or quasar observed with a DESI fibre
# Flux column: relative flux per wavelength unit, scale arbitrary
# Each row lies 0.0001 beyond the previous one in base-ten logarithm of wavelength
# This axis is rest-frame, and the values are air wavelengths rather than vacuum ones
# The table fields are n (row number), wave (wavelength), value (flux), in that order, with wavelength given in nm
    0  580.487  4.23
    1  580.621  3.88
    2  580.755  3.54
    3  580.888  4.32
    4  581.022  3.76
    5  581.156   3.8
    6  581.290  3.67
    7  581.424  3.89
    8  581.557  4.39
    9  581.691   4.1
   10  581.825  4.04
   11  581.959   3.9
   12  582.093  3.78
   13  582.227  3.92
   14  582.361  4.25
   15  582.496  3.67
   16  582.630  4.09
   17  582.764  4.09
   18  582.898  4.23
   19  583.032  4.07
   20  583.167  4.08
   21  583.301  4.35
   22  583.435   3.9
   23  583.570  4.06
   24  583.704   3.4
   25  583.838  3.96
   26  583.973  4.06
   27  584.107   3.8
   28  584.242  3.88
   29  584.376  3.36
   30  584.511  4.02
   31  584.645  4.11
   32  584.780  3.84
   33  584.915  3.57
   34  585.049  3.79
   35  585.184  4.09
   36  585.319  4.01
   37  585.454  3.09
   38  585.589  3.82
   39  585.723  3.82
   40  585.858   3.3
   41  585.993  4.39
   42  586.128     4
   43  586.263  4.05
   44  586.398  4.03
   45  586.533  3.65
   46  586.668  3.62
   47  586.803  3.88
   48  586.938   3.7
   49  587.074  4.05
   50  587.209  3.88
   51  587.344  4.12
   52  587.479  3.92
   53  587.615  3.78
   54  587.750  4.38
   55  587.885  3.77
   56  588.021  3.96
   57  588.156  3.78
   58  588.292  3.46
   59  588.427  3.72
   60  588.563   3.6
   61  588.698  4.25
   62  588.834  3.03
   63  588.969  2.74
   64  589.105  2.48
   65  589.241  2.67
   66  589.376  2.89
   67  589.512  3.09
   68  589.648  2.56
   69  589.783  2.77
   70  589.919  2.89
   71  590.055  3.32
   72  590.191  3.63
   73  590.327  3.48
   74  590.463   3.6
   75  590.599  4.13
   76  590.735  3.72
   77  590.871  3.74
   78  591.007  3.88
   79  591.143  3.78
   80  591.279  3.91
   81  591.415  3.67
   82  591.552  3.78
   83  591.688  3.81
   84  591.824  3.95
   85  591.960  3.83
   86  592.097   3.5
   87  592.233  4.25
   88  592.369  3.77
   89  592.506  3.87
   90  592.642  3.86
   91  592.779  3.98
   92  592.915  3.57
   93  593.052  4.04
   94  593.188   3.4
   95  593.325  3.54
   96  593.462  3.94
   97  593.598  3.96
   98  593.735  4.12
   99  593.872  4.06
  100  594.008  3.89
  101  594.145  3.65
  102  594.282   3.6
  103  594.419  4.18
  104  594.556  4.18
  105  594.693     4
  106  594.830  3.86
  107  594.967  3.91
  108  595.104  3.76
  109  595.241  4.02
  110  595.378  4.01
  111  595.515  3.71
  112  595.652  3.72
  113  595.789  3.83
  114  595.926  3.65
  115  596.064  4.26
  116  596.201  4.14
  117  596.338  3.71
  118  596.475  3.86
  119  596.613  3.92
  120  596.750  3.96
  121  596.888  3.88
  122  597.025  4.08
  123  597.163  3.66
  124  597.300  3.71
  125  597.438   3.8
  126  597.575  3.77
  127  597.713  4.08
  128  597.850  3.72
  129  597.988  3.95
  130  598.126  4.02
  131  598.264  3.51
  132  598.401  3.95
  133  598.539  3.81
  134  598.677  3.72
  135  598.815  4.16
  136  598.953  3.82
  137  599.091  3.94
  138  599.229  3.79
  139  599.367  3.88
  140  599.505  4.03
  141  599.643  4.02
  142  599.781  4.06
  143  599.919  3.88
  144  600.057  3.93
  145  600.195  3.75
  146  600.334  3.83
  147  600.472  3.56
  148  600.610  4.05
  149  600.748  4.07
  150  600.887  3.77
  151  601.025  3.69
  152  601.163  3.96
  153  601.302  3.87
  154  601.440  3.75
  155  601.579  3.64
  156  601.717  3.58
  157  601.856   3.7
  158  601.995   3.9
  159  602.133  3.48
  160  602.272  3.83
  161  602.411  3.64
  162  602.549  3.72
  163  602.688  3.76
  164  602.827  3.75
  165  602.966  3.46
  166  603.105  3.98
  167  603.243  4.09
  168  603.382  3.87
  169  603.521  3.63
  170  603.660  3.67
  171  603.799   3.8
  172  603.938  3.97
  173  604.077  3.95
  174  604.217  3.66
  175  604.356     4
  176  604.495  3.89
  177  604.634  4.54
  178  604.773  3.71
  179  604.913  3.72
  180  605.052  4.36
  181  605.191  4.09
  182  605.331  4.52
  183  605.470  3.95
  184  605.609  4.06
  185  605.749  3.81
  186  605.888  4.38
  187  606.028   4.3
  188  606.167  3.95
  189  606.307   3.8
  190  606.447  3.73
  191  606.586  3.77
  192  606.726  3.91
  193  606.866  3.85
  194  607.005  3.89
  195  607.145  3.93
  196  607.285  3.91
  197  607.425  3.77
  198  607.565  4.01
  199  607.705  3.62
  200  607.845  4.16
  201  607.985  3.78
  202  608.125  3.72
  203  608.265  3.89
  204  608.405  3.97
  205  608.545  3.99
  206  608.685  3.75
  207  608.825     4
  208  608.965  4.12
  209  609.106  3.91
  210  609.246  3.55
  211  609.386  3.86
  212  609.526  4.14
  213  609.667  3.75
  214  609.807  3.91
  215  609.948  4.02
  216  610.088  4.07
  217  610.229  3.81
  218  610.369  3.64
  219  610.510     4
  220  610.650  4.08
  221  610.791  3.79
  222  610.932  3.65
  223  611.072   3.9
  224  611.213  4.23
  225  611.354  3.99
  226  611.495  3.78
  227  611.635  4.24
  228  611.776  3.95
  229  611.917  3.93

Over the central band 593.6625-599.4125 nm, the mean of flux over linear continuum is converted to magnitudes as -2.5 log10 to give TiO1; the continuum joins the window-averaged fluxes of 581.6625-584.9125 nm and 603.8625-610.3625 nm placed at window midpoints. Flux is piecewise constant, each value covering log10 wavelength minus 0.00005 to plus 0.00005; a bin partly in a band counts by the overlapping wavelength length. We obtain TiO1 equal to 0.02 mag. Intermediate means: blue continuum 3.95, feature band 3.89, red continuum 3.94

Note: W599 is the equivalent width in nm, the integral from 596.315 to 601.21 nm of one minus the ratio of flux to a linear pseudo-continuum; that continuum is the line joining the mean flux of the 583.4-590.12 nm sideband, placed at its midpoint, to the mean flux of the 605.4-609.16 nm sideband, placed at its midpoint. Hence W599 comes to -0.08 nm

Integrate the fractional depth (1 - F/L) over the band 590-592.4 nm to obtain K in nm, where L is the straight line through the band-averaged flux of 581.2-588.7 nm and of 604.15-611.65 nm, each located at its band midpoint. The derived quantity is 0.087 nm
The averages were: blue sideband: 3.9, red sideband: 3.94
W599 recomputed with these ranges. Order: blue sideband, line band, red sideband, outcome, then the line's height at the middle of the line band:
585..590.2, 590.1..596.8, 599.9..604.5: -0.32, 3.67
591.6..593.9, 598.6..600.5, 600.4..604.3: -0.05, 3.8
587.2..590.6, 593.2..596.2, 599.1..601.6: -0.20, 3.66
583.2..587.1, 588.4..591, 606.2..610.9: 0.38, 3.85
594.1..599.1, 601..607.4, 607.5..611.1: 0.01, 3.88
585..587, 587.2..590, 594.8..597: 0.31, 3.84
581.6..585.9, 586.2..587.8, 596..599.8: -0.01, 3.9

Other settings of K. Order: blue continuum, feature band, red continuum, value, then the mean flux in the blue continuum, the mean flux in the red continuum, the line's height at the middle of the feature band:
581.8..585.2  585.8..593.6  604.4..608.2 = 0.56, 3.93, 3.97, 3.94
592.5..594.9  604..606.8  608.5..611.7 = -0.07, 3.87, 3.92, 3.91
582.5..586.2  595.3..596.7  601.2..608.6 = 0.00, 3.89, 3.88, 3.89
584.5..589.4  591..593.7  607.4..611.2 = -0.04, 3.71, 3.89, 3.76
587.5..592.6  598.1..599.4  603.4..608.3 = -0.03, 3.56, 3.93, 3.76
